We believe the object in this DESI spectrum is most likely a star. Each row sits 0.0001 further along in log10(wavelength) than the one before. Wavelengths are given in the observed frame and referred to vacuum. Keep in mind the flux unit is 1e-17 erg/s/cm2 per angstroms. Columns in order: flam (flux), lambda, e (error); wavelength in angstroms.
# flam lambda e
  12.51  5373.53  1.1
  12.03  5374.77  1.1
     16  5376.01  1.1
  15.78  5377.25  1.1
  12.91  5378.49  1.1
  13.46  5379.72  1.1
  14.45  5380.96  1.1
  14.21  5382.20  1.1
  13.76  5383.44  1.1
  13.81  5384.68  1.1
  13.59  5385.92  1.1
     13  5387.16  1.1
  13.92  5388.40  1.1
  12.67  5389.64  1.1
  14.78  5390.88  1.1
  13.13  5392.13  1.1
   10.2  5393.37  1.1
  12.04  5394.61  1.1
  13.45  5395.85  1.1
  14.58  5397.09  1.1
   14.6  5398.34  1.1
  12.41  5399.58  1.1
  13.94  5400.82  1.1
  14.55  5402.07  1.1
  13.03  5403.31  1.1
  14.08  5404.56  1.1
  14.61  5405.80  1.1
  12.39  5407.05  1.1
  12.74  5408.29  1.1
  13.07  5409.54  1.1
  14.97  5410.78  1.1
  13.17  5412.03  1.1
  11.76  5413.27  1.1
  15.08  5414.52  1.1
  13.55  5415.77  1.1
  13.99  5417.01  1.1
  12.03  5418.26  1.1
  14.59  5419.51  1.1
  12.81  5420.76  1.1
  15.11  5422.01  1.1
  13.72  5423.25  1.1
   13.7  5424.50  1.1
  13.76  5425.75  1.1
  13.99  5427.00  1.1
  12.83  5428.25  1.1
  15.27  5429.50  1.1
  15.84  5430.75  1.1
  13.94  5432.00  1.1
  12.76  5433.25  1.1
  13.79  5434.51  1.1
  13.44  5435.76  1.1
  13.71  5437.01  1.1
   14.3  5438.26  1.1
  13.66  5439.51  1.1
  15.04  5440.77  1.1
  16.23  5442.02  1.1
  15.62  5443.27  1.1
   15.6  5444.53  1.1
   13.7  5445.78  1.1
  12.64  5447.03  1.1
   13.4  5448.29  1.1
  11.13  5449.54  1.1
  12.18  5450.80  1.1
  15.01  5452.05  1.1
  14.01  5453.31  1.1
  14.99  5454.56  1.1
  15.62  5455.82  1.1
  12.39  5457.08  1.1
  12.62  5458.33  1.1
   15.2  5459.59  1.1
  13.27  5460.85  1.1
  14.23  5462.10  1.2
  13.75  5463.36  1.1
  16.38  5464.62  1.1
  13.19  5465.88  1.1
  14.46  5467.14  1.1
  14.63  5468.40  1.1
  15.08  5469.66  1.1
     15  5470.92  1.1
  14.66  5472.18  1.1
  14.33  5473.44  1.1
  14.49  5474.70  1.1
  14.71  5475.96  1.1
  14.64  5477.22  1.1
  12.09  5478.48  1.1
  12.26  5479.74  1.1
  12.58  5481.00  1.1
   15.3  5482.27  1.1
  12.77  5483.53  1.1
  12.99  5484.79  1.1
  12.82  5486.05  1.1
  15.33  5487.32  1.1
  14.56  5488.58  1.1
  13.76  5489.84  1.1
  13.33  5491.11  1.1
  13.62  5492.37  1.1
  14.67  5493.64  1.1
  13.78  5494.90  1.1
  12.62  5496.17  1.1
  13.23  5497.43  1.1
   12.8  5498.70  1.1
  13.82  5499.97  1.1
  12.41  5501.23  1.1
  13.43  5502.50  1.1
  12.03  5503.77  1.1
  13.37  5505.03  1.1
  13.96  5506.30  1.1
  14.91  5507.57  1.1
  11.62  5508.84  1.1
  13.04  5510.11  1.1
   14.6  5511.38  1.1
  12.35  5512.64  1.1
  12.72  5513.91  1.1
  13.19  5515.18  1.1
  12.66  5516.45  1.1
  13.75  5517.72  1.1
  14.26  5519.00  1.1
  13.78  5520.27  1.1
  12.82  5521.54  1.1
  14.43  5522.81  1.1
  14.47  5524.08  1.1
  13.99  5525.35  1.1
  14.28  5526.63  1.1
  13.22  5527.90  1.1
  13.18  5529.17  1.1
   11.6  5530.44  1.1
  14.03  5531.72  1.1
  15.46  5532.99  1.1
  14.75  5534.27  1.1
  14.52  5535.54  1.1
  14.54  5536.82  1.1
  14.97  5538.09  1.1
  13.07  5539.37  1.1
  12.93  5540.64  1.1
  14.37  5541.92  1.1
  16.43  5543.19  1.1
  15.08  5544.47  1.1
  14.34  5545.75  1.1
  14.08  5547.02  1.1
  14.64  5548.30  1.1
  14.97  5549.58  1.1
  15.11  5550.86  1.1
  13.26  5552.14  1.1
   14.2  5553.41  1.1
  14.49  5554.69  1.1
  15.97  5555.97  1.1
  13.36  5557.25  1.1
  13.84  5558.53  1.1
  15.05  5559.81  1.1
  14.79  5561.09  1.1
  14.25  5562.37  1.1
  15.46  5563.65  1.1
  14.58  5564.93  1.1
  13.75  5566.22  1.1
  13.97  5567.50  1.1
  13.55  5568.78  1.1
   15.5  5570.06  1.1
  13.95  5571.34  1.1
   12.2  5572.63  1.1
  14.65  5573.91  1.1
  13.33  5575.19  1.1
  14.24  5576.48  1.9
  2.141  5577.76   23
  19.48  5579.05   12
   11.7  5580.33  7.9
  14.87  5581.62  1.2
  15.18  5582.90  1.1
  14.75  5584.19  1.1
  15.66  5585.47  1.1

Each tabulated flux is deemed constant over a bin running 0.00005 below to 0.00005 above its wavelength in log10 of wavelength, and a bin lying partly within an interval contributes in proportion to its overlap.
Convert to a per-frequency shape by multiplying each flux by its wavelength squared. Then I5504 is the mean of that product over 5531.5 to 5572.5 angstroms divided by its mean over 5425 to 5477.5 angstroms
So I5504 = 1.1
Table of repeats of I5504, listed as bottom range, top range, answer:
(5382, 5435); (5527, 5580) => 1.09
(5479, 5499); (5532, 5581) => 1.07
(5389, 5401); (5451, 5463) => 1.09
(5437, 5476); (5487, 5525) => 0.97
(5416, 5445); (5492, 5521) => 0.97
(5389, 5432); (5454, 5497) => 1.05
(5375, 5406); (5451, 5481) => 1.06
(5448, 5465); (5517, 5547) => 1.05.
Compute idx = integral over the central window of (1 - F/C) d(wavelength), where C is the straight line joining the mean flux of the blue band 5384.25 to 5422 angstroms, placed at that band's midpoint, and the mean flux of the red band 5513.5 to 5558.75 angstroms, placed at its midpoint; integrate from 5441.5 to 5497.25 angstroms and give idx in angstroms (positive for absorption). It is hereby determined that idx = -0.9 angstroms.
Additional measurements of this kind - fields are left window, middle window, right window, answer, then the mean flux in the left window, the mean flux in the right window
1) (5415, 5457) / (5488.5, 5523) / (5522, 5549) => 1.8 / 14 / 14.2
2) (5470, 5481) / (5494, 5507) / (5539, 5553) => 0.9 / 14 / 14.4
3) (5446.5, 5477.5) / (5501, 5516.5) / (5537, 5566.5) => 1.3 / 14.1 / 14.5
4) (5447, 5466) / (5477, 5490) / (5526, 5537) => 0.3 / 13.8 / 13.9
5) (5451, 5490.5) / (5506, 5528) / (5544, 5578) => 0.8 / 14.1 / 14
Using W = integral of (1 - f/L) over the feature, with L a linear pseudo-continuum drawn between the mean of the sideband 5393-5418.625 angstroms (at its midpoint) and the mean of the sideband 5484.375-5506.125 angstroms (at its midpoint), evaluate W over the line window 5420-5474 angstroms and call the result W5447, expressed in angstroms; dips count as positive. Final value -2.8 angstroms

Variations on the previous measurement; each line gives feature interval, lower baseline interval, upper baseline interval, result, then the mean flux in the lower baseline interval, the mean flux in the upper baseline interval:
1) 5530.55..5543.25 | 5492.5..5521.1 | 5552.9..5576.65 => -0.4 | 13.3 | 14.3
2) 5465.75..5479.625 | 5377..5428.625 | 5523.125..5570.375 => -0.3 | 13.6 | 14.3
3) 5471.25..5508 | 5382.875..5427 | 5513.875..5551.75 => 0.6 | 13.5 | 14.1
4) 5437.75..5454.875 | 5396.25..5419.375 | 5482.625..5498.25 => -0.6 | 13.6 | 13.6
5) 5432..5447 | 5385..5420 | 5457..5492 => -0.6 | 13.4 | 14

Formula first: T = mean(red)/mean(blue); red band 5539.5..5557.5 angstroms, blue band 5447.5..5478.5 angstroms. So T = 1.03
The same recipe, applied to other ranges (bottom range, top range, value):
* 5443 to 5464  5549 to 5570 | 1.05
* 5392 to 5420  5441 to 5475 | 1.06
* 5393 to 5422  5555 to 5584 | 1.04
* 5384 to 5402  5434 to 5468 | 1.05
